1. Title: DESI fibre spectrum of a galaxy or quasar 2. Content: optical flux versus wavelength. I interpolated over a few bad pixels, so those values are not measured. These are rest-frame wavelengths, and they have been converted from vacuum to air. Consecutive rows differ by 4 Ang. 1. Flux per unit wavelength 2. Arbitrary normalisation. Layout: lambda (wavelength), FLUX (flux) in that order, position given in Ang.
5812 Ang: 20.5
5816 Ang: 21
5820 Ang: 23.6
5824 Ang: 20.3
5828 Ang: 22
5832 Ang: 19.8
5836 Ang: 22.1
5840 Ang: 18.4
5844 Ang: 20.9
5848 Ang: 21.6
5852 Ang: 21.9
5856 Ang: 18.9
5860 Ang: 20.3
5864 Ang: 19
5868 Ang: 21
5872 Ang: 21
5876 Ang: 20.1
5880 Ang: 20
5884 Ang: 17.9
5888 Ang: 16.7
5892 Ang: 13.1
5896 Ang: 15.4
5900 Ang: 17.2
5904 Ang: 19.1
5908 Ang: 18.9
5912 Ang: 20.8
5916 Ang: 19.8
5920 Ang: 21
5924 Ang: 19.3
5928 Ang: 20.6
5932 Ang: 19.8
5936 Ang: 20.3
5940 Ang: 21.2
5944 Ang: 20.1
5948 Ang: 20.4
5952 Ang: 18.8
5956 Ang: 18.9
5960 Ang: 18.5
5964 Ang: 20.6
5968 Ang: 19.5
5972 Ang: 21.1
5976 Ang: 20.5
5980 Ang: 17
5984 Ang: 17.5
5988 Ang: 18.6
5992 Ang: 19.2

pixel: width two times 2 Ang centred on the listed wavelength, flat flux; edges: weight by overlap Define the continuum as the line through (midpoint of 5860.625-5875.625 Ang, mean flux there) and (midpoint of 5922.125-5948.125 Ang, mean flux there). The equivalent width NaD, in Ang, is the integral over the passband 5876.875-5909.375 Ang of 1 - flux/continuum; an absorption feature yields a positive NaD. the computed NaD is 4.7 Ang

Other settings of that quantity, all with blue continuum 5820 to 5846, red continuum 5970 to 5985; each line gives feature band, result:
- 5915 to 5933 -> -0.3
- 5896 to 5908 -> 1.3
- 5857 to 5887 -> 0.9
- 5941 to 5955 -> -0.2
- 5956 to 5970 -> -0.1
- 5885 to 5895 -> 2.4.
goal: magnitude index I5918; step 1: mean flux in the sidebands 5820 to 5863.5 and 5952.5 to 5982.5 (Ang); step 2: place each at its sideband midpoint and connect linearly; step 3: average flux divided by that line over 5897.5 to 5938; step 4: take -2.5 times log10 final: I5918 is 0.015 mag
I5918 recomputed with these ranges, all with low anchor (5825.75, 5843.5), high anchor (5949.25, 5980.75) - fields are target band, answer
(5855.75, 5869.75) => 0.03 mag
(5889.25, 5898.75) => 0.34 mag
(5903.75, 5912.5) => 0.03 mag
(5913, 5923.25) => -0.02 mag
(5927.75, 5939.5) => -0.03 mag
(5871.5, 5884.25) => 0.02 mag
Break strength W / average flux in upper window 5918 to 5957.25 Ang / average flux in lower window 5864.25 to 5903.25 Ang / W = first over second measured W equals 1.1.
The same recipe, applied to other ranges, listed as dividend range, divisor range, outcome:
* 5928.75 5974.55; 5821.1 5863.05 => 0.97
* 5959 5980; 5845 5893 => 1.02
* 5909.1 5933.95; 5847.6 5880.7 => 0.99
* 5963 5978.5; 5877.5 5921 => 1.12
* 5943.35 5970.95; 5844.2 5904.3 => 1.03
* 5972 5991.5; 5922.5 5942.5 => 0.92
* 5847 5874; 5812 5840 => 0.97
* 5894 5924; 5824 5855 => 0.91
